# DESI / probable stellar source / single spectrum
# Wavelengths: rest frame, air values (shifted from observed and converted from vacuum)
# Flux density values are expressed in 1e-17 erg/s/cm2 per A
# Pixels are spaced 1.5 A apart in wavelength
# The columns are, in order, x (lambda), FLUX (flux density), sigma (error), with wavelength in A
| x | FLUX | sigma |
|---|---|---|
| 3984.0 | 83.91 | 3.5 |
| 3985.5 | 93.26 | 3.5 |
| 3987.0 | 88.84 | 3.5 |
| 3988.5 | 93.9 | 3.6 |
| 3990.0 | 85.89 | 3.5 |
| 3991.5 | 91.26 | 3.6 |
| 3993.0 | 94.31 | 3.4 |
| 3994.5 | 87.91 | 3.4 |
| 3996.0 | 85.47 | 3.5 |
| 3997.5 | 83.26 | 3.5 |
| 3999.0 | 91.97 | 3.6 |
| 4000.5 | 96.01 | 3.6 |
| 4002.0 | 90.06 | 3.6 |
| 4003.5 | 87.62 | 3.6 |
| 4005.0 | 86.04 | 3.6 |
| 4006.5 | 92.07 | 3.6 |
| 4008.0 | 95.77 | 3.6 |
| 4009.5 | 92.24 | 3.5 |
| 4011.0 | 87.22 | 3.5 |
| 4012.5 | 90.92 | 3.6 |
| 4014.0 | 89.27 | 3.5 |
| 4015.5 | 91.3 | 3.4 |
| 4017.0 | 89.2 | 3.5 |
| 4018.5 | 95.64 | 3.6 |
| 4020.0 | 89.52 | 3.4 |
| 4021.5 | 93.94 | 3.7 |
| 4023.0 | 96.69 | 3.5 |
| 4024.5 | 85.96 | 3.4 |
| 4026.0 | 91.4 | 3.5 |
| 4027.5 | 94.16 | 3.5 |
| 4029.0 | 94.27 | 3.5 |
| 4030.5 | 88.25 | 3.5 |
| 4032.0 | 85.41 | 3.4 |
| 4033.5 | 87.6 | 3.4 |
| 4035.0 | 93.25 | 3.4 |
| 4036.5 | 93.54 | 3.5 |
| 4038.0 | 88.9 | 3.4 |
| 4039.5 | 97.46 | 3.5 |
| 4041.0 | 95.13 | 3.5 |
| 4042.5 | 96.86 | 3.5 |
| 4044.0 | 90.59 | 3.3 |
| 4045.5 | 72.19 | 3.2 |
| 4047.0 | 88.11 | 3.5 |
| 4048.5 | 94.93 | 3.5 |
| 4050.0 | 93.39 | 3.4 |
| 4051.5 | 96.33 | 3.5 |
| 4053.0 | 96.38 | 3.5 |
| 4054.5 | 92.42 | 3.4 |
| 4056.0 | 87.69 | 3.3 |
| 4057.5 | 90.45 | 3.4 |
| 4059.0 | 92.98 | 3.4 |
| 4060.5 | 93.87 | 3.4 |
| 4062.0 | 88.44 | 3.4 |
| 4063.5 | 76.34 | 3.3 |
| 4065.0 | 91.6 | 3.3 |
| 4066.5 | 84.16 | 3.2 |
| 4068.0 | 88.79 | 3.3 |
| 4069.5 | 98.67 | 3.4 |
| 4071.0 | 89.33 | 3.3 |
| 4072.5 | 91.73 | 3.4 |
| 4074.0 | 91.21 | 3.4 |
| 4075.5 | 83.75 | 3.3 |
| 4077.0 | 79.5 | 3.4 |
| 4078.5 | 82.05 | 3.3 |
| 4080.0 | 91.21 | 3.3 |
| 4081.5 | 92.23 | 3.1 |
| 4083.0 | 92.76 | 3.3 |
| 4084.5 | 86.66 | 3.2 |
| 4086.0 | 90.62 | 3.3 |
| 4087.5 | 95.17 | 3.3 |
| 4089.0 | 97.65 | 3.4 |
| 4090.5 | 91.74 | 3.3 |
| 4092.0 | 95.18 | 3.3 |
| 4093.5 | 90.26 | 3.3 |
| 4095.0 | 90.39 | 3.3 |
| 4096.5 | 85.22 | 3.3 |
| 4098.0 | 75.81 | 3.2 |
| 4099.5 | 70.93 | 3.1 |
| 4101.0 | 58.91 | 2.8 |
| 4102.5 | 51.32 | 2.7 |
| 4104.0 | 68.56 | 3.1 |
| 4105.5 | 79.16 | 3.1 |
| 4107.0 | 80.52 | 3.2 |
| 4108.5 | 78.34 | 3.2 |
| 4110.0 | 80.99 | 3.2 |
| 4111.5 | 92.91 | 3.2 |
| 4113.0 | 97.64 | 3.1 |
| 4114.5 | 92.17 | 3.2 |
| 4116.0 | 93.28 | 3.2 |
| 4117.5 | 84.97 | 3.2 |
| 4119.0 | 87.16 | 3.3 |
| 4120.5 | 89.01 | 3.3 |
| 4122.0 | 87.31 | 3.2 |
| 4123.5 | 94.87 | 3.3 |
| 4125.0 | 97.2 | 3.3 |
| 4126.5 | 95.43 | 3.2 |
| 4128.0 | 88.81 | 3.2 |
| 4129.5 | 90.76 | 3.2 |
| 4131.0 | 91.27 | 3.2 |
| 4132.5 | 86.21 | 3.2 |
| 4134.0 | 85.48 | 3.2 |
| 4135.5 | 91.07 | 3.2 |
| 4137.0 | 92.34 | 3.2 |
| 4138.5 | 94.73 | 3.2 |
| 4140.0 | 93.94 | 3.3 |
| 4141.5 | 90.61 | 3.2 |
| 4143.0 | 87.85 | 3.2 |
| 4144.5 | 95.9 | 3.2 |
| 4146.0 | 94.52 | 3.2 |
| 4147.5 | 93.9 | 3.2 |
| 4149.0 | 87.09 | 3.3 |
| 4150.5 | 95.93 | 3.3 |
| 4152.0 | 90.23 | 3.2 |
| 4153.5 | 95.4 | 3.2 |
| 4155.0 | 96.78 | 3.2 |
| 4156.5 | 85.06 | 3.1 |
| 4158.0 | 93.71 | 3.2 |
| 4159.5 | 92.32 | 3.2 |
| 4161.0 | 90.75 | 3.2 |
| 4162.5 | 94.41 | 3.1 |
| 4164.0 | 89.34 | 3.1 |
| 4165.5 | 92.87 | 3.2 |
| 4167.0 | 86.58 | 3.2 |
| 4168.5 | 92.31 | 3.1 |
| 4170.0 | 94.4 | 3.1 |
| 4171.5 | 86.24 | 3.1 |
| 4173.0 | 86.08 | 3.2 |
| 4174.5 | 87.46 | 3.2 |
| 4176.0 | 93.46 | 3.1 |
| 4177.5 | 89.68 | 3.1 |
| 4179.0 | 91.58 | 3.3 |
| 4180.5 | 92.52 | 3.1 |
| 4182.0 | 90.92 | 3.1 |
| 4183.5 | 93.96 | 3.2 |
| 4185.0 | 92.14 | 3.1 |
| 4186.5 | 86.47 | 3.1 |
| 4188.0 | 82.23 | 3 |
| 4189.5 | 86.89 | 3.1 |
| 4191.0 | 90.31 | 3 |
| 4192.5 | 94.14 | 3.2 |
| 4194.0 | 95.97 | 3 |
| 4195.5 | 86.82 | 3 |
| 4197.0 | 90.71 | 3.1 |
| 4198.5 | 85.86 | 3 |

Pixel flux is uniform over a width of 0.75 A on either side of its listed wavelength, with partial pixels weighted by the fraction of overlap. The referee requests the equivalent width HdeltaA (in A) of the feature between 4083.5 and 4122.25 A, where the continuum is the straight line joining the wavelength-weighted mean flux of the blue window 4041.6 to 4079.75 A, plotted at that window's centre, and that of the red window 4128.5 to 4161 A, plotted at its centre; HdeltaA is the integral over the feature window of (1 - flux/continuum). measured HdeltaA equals 2.6 A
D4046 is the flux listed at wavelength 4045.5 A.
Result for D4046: 72.19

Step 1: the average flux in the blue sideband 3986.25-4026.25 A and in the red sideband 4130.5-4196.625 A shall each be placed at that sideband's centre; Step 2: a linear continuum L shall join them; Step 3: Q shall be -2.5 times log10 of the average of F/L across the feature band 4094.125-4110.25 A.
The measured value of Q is 0.21 mag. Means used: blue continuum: 90.5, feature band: 74.5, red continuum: 90.9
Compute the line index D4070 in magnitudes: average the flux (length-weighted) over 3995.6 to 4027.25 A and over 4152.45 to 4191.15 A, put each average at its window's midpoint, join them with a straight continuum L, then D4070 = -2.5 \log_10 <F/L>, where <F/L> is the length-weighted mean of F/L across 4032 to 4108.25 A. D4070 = 0.04 mag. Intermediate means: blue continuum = 90.7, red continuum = 90.5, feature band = 87.4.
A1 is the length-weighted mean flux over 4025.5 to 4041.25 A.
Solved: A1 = 91.7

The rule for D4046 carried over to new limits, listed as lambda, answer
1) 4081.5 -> 92.23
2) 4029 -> 94.27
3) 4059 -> 92.98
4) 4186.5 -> 86.47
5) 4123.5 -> 94.87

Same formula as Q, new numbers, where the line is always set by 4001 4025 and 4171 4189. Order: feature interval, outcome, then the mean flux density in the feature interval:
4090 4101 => 0.08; 83.7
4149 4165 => -0.03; 92.2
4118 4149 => -0.02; 91.3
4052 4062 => -0.02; 92.1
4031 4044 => -0.02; 92.1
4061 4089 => 0.02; 88.9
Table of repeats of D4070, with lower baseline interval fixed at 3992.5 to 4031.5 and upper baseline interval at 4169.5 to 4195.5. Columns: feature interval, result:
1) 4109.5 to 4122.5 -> 0.01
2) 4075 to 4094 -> 0.01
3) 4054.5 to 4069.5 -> 0.02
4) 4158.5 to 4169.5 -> -0.01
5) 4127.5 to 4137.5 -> 0.01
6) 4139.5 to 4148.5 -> -0.03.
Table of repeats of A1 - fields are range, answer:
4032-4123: 87.6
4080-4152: 87.8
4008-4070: 90.9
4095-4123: 81.2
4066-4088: 89.2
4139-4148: 92.8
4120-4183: 91.4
